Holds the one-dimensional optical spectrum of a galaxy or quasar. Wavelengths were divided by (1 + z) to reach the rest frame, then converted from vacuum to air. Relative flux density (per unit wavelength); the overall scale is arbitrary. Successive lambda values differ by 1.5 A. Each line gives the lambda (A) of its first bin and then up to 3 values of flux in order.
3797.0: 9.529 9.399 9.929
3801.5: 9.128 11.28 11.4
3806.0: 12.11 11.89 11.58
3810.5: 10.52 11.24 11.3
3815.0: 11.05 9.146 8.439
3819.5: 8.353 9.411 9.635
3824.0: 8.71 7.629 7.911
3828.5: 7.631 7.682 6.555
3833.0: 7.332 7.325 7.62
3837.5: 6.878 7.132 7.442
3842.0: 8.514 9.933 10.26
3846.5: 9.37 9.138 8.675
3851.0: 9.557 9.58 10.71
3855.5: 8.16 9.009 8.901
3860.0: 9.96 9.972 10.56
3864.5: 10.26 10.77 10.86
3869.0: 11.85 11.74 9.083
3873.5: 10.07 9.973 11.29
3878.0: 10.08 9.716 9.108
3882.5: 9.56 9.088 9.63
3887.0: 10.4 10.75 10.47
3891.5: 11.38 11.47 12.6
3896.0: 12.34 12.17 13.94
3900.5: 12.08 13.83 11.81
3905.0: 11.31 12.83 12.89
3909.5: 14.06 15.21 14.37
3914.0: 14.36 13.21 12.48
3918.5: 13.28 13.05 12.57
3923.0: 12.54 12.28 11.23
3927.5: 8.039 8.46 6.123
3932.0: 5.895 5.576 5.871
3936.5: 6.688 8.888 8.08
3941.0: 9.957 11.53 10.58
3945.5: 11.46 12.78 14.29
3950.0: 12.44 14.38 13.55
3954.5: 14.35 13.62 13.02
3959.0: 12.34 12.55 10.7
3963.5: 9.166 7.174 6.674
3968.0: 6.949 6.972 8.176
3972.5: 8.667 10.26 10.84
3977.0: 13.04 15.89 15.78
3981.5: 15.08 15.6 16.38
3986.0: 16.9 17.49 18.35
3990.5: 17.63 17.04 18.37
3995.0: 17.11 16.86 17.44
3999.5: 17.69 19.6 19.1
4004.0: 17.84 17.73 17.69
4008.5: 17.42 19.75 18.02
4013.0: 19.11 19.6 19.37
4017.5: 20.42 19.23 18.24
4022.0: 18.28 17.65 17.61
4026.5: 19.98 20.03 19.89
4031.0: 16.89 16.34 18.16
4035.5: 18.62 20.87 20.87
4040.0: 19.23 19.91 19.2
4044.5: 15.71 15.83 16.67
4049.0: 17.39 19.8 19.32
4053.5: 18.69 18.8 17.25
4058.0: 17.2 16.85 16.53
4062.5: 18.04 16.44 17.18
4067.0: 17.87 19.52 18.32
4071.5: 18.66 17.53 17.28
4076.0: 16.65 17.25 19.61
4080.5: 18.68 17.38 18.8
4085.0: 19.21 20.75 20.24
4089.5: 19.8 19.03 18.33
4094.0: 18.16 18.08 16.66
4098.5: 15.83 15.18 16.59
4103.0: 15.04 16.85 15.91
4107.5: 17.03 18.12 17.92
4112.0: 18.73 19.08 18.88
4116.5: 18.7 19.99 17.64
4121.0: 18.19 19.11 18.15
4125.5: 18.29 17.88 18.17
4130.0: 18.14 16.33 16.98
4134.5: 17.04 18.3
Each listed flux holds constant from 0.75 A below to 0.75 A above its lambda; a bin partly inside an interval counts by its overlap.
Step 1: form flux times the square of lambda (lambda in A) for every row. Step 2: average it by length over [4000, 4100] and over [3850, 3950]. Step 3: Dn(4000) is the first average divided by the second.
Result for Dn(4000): 1.83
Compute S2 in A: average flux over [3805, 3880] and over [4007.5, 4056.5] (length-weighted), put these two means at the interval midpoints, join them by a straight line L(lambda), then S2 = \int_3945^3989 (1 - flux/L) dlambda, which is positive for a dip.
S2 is 8.8 A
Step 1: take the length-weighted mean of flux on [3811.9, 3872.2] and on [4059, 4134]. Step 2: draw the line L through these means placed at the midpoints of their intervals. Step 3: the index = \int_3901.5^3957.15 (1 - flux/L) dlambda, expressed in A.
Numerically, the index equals 2.9 A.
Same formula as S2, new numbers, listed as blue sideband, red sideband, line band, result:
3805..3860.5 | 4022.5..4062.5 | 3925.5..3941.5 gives 7.0 A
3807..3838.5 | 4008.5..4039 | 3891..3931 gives 2.9 A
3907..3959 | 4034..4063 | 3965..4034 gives -3.4 A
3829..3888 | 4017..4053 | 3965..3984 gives 5.4 A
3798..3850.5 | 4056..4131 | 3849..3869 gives 0.9 A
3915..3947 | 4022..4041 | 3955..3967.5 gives 1.9 A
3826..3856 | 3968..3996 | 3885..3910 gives -2.9 A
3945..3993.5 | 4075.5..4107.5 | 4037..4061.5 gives -3.2 A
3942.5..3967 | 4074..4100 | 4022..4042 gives -4.2 A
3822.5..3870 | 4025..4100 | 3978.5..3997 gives -2.2 A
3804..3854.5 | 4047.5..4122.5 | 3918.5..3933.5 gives 3.0 A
